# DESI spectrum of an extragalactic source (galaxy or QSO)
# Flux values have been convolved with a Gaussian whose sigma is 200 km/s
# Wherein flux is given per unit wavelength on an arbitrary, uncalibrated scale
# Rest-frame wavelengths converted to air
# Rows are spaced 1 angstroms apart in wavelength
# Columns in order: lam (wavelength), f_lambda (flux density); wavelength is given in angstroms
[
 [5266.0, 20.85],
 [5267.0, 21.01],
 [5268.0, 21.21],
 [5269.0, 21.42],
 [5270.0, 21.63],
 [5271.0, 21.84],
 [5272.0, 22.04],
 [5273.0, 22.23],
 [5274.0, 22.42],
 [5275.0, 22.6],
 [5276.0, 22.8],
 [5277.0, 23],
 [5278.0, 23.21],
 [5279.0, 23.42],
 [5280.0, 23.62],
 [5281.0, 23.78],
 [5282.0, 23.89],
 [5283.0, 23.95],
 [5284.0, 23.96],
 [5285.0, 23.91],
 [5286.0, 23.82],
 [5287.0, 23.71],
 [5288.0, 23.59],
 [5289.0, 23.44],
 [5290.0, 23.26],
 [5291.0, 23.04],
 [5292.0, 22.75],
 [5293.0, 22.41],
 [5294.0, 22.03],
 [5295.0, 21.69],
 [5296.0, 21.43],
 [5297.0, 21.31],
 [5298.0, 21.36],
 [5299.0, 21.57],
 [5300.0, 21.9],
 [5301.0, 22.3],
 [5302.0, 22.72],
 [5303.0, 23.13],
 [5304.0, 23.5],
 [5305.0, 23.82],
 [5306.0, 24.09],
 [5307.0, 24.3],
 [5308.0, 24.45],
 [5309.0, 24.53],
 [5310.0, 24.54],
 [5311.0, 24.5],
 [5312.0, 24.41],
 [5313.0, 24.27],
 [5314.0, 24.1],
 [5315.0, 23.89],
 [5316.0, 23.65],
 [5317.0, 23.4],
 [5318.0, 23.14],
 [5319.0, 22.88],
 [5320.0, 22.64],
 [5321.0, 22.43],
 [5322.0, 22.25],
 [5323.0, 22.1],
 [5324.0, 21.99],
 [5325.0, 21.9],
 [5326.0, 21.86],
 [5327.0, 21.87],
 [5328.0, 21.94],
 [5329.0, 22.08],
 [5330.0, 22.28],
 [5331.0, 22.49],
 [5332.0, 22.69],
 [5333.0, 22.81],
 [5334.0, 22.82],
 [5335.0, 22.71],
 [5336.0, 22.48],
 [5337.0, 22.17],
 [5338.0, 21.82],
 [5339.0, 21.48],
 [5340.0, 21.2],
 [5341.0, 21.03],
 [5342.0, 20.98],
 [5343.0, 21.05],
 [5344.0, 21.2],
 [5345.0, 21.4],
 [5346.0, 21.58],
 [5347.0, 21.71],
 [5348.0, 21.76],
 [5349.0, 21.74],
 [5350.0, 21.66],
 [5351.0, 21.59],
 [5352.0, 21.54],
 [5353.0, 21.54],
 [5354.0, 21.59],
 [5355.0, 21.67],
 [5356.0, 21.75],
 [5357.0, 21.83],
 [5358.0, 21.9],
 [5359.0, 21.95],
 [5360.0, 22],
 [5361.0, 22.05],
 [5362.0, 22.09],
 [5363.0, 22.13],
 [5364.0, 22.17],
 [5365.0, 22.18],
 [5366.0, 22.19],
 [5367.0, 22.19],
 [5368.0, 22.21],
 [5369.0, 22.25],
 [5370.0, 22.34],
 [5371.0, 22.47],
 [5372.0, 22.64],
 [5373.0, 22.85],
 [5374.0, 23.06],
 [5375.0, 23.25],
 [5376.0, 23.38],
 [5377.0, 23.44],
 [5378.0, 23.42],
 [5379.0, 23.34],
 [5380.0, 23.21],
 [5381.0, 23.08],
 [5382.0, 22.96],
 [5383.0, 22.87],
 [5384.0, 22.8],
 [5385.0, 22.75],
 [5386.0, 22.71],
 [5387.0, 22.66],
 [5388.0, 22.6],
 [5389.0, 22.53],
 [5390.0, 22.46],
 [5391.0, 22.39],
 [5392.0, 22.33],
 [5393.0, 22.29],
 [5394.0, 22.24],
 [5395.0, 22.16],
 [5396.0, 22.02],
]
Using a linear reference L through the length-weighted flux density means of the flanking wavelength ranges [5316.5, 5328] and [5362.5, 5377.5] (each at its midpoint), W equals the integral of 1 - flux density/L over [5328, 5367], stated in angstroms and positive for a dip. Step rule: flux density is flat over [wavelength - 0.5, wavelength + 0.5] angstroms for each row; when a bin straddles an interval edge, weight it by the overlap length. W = 1.1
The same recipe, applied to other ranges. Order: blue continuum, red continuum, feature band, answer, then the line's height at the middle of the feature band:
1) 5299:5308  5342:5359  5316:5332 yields 0.1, 22.5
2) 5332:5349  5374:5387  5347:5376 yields 0.5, 22.5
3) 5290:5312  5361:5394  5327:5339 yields 0.3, 22.8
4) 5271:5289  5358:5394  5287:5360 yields 1.6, 23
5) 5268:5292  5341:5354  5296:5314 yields -0.7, 22.4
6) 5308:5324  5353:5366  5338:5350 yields 0.6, 22.5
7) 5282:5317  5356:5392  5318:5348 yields 1.2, 23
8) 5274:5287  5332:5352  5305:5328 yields -0.9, 22.5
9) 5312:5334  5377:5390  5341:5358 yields 1.0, 22.8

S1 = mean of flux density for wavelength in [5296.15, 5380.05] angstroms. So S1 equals 22.5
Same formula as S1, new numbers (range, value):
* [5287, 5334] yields 22.9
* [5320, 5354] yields 21.9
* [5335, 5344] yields 21.6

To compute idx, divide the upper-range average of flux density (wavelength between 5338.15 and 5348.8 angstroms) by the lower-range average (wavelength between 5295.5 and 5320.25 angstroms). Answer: 0.92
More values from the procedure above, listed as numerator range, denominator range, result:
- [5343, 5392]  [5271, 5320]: 0.96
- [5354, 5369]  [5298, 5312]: 0.94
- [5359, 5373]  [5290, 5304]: 1.00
